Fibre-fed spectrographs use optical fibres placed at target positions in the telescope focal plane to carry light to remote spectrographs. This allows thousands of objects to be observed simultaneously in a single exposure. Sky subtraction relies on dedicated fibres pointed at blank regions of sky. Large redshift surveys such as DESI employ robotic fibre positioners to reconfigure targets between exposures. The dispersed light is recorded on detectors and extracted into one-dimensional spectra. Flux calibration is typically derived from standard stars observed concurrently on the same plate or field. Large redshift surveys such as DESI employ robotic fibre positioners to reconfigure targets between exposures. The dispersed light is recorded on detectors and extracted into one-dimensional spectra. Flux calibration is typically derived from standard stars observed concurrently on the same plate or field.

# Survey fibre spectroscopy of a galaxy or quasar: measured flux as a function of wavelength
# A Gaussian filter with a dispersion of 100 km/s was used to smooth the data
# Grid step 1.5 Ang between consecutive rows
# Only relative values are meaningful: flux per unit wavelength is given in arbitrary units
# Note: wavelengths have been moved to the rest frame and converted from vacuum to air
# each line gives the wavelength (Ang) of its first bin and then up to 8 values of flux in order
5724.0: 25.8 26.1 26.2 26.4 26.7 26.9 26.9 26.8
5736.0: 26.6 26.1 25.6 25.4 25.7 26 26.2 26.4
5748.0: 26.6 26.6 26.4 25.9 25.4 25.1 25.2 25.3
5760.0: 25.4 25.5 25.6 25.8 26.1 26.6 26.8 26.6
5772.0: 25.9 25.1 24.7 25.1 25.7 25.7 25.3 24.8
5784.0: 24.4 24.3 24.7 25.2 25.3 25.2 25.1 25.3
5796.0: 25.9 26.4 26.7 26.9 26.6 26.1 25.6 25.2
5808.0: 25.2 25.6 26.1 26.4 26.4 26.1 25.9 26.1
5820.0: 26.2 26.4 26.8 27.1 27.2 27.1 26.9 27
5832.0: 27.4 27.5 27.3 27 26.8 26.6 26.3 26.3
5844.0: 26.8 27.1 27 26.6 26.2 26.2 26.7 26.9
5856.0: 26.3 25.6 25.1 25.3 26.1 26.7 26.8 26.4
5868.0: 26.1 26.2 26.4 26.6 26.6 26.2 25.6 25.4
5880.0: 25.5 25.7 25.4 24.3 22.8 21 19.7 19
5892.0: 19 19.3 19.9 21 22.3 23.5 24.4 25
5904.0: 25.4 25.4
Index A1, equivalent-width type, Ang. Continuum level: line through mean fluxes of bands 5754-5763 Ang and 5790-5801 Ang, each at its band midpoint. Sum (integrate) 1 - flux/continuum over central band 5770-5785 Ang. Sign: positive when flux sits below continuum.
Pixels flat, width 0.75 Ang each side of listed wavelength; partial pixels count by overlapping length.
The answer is 0.2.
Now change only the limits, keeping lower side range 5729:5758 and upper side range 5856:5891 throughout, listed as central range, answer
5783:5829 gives -0.6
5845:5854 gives -0.5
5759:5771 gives 0.0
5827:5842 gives -0.9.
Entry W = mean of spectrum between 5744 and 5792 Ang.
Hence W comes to 25.6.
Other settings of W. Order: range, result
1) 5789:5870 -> 26.3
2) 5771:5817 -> 25.6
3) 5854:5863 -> 25.9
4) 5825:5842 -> 27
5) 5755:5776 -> 25.7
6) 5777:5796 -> 25.1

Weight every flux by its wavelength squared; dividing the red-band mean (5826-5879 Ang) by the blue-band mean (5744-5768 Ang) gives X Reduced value 1.1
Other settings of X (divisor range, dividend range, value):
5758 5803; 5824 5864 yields 1.06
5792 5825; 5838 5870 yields 1.03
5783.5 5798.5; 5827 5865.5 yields 1.07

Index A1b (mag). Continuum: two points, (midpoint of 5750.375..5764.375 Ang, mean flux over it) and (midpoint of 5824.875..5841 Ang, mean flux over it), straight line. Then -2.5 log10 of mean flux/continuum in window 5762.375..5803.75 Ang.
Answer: 0.02 mag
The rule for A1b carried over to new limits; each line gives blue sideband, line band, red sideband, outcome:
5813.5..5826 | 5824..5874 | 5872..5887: -0.029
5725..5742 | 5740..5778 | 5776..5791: -0.006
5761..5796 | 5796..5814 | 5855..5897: -0.040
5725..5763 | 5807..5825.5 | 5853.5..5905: -0.044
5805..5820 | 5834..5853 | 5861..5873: -0.021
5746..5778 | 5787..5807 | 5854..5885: 0.004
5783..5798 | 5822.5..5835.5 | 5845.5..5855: -0.042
